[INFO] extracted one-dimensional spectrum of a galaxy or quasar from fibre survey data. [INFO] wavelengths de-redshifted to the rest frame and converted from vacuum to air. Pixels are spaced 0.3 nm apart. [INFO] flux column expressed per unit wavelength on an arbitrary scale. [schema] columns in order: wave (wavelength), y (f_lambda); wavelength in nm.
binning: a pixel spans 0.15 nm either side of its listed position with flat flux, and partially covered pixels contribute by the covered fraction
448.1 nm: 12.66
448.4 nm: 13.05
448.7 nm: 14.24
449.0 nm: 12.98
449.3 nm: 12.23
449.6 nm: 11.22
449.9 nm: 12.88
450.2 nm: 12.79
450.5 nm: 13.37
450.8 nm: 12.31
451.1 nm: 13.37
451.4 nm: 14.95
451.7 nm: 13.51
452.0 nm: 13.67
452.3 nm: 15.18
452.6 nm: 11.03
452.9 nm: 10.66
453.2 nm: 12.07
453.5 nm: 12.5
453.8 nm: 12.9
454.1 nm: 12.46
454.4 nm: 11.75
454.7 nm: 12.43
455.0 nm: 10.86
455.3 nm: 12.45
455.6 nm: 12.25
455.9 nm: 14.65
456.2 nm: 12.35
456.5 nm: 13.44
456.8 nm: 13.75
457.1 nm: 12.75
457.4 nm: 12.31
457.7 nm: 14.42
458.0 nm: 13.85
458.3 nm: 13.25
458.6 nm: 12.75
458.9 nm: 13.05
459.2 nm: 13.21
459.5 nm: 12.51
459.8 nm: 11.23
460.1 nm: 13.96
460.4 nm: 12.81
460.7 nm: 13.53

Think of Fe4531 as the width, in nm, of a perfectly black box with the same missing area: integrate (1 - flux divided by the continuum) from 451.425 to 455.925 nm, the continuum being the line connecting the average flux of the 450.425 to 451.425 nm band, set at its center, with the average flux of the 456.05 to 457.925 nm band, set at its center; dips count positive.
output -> 0.24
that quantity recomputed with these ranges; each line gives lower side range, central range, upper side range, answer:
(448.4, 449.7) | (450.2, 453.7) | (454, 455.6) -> -0.16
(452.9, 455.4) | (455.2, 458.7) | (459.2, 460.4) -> -0.23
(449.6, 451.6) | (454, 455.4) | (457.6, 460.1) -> 0.12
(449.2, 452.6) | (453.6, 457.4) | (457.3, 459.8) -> 0.13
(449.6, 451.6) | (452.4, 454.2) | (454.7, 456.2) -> 0.11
